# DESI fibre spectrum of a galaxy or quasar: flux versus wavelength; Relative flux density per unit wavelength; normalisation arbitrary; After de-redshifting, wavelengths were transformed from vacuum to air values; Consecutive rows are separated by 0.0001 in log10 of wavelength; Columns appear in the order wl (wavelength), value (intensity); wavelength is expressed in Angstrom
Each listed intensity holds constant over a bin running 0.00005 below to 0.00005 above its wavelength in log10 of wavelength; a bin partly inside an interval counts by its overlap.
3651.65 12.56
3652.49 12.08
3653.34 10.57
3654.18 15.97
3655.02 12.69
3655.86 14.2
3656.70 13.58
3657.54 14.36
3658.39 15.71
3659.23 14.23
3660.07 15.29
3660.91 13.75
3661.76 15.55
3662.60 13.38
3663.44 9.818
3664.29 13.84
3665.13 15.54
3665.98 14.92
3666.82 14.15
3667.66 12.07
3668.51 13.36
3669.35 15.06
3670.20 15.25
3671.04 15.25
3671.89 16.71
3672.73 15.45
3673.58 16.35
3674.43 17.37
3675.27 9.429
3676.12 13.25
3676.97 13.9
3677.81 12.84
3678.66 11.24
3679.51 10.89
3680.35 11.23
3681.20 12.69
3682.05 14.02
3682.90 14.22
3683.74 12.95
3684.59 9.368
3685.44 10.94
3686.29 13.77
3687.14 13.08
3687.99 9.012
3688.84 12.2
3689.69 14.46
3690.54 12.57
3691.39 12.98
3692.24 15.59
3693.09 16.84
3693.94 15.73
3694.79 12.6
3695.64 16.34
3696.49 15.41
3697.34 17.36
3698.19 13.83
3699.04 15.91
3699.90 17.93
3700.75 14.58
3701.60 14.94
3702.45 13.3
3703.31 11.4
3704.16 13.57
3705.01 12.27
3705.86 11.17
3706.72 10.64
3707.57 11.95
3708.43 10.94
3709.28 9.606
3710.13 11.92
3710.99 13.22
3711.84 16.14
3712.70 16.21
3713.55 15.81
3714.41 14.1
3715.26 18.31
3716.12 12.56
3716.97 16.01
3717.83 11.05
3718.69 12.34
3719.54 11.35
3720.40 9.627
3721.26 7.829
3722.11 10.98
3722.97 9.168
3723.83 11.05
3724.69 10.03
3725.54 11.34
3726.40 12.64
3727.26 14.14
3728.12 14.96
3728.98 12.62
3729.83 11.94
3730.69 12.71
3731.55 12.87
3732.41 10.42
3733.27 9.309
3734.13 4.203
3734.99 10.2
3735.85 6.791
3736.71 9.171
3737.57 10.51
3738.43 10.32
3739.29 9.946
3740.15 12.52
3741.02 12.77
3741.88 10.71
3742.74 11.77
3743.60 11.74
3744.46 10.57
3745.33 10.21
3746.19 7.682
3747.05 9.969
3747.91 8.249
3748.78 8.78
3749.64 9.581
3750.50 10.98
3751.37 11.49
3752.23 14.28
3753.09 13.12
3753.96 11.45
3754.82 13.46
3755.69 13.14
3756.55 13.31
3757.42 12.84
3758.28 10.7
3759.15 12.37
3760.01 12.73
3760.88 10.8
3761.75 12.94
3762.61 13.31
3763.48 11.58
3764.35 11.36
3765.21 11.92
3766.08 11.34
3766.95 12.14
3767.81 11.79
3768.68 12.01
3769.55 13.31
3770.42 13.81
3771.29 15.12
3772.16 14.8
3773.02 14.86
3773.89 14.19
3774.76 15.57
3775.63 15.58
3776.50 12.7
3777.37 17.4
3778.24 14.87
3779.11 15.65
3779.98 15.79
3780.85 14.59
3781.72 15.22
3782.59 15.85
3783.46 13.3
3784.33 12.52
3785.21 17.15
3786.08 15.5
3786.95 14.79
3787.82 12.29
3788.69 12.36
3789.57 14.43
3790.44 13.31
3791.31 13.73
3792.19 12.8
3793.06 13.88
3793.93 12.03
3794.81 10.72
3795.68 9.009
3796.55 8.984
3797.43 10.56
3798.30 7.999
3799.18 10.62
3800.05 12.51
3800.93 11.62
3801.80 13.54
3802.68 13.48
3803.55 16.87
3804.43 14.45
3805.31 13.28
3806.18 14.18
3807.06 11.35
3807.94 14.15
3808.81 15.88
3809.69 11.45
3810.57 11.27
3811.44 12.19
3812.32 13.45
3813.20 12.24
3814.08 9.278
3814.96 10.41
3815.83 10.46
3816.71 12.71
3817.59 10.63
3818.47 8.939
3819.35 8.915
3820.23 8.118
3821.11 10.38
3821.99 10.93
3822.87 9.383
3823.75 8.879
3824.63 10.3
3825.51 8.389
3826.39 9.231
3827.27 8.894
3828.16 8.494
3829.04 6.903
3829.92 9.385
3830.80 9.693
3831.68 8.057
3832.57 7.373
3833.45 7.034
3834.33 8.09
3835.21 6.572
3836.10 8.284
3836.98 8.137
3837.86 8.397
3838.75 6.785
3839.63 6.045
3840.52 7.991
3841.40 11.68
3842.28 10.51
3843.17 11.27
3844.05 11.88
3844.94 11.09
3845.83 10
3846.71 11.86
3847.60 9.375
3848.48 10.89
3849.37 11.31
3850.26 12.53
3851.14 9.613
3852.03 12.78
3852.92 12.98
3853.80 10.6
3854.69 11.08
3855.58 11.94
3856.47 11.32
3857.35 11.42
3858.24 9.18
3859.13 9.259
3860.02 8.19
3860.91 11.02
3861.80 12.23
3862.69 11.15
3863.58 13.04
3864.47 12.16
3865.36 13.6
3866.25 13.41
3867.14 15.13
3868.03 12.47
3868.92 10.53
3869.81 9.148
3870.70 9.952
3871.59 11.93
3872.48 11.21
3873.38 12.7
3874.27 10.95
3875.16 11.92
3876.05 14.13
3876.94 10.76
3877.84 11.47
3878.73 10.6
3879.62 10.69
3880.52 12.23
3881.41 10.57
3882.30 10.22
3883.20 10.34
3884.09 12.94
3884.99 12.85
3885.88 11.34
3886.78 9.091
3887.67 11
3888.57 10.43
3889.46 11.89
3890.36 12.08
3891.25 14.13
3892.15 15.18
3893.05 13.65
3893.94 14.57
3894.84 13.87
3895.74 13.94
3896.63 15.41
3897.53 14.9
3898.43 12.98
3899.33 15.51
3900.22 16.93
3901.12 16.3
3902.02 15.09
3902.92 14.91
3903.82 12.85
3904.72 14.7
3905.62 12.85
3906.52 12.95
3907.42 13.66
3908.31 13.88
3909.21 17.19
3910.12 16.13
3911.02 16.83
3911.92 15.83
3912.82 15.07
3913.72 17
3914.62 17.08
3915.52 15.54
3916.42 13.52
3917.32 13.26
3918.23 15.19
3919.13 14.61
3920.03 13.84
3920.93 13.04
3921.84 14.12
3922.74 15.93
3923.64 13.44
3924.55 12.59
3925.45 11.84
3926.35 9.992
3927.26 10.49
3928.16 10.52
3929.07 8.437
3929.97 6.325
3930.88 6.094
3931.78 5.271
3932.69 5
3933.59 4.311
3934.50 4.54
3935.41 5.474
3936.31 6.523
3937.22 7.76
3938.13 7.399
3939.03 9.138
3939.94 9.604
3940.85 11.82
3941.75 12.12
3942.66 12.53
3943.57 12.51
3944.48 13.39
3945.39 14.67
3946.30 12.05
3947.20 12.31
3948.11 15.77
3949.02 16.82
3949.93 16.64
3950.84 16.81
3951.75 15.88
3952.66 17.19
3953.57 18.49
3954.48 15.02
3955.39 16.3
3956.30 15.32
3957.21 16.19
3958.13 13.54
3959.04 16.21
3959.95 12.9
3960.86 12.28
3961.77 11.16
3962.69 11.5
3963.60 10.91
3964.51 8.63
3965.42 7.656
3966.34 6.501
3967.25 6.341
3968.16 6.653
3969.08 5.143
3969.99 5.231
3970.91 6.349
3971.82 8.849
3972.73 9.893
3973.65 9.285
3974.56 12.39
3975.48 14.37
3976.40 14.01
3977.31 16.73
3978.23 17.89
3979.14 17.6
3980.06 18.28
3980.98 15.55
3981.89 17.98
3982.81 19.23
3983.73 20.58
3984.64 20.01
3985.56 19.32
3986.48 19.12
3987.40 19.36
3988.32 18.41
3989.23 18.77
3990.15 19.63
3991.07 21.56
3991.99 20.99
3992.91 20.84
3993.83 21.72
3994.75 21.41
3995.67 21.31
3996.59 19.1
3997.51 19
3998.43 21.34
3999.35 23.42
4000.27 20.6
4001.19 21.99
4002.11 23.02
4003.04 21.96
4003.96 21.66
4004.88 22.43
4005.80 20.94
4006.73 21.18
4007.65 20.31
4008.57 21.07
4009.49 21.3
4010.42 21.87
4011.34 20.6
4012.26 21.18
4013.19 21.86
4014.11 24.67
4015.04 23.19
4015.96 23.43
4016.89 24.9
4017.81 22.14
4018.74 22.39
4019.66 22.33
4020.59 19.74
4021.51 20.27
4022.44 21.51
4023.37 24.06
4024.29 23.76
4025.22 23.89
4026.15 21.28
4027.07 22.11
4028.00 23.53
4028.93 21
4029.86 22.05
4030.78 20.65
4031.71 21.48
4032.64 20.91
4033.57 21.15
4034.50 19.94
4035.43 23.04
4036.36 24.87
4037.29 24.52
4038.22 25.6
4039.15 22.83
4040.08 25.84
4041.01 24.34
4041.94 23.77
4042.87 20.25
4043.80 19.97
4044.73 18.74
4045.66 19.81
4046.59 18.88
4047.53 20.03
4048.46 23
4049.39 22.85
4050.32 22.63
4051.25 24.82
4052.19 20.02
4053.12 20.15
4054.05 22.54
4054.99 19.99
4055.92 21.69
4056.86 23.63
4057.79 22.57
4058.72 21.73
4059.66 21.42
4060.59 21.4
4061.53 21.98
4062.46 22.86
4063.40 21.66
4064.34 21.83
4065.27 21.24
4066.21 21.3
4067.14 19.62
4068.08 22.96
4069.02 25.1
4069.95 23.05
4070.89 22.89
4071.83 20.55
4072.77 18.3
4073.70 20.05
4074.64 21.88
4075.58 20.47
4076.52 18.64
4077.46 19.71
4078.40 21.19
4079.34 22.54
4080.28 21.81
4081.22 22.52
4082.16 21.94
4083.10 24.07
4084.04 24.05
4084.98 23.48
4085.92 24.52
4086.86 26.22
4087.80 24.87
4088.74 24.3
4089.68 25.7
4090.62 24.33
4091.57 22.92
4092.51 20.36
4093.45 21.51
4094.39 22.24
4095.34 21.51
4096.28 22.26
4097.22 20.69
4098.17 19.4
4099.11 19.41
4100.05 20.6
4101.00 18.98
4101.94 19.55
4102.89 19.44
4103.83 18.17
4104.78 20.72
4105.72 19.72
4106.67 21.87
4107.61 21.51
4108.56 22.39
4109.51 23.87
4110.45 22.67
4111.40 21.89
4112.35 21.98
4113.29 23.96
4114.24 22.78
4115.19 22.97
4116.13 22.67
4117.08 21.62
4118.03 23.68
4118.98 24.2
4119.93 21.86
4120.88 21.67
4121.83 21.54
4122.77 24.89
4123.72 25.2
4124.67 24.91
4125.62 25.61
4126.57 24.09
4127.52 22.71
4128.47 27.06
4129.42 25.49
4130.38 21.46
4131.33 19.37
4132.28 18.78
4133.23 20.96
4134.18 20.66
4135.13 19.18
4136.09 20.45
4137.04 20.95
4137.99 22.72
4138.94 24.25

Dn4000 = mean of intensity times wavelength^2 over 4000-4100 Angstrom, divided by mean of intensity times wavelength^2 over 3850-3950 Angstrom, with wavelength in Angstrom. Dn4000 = 1.96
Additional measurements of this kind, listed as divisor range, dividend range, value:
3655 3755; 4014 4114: 2.09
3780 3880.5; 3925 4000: 1.30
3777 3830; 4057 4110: 2.08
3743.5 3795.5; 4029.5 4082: 1.95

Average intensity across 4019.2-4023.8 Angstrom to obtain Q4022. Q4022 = 21.5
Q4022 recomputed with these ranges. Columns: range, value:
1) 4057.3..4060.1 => 22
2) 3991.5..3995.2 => 21.2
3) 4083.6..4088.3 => 24.7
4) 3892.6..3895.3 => 14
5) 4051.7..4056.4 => 20.9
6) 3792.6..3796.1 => 11.4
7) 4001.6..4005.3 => 22.2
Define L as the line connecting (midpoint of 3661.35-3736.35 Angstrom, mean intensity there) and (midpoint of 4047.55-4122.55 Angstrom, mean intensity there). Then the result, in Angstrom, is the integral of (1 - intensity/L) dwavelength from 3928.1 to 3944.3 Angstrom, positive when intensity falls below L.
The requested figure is 9.1 Angstrom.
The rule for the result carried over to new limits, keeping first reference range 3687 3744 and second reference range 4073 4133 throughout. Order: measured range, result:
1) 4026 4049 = -1.6 Angstrom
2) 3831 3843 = 5.7 Angstrom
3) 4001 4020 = -2.1 Angstrom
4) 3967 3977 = 5.2 Angstrom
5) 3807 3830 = 7.0 Angstrom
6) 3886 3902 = 3.2 Angstrom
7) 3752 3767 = 1.4 Angstrom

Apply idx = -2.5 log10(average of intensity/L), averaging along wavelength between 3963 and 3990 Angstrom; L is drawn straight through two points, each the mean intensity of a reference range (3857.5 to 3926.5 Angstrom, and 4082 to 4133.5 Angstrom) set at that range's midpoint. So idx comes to 0.24 mag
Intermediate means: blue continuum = 13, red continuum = 22.5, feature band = 13.6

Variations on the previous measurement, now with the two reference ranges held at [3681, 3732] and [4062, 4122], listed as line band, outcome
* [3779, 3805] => 0.145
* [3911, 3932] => 0.374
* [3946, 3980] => 0.436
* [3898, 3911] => 0.192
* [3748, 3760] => 0.192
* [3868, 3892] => 0.436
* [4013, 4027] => -0.119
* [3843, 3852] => 0.423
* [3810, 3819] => 0.363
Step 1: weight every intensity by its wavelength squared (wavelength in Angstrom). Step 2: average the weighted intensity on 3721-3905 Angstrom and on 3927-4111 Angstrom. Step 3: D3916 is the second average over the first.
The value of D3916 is 1.78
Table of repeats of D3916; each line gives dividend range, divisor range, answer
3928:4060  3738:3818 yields 1.56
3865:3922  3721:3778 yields 1.22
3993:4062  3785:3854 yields 2.24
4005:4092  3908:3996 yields 1.72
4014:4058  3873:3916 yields 1.77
